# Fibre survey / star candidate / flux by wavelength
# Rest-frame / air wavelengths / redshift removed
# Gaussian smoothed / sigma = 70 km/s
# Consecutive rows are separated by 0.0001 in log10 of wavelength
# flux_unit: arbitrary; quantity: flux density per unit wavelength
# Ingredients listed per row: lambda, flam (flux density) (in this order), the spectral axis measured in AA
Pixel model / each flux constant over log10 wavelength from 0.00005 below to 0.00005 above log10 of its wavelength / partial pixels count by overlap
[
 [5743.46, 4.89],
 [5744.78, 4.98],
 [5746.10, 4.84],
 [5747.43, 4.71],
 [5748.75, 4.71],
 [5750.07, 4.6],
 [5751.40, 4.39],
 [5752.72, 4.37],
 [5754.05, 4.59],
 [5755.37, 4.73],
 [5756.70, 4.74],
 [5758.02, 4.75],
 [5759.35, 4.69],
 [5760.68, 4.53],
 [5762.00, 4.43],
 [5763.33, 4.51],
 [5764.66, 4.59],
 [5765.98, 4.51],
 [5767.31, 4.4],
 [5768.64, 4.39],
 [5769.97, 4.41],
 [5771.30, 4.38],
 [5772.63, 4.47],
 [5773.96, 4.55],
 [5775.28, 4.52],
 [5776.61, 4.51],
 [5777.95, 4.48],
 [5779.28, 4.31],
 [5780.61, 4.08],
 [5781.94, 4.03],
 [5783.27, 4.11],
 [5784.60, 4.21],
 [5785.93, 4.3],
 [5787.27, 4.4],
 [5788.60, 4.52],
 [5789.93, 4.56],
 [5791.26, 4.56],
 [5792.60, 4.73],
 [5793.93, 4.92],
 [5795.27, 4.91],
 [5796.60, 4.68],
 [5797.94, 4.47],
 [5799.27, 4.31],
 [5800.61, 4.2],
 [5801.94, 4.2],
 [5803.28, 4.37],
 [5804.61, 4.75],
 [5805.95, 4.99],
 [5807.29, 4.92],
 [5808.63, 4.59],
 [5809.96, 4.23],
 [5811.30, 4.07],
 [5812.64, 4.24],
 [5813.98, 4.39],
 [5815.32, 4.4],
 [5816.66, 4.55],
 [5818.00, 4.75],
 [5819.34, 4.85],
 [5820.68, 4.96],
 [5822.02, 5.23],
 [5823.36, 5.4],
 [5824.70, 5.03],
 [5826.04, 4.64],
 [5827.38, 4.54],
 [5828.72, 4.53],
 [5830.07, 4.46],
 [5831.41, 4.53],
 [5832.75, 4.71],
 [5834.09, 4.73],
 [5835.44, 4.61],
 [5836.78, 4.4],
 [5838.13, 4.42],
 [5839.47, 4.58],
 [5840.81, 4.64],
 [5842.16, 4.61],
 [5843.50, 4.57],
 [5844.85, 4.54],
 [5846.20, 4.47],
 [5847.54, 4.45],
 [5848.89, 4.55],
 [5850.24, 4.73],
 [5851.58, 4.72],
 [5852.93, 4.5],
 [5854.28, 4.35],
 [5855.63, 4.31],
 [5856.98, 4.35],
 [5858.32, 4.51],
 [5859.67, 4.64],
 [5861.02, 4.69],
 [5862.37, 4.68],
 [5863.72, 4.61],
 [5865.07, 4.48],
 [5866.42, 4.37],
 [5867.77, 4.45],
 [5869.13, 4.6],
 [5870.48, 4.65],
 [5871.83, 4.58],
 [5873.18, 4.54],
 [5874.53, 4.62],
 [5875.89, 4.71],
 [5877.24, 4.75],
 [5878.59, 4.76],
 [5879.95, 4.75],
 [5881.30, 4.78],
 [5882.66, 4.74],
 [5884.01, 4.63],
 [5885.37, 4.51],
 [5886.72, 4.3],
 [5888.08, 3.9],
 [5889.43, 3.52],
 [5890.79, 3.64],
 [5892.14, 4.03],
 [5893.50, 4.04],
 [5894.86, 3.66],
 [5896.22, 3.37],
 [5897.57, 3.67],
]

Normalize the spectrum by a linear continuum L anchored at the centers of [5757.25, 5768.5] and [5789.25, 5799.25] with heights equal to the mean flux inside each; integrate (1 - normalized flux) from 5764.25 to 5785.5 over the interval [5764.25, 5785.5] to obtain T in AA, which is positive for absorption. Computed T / 1.0 AA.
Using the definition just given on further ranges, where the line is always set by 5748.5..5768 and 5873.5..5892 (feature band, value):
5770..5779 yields 0.15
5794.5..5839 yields -1.09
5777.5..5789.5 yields 0.70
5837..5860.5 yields -0.33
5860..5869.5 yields -0.24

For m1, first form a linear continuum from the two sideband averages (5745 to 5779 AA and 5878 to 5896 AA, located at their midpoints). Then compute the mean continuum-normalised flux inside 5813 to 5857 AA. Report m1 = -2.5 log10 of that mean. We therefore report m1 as -0.06 mag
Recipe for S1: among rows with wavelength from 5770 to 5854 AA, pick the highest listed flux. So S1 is 5.4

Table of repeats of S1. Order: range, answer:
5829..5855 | 4.73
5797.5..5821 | 4.99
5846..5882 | 4.78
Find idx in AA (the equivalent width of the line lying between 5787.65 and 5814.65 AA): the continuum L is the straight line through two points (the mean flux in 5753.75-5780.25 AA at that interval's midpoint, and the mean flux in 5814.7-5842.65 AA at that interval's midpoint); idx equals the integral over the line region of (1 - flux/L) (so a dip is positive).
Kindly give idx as 0.51 AA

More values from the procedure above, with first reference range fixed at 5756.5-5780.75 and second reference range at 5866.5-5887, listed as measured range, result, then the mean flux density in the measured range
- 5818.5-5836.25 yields -0.9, 4.78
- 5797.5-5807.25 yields 0.1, 4.5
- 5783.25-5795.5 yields 0.0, 4.53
